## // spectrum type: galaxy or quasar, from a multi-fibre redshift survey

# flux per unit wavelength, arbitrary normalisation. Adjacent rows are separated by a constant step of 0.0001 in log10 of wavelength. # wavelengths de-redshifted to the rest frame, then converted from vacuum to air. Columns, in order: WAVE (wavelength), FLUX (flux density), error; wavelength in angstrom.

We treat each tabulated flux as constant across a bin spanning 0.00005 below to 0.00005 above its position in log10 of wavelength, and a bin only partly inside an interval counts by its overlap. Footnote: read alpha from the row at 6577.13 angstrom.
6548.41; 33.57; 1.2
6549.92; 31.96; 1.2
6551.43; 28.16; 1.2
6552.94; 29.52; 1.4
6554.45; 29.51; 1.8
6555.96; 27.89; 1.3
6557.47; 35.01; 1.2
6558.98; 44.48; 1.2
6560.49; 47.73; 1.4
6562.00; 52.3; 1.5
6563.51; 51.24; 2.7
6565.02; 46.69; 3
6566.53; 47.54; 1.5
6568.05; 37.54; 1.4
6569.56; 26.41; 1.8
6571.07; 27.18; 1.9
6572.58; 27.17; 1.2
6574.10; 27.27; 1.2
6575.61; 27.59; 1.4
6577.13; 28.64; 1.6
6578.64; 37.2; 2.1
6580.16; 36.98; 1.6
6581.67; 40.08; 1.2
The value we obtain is 28.64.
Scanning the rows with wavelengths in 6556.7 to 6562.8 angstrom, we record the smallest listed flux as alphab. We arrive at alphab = 35.01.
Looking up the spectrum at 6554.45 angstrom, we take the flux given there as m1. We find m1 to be 29.51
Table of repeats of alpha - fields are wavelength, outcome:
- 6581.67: 40.08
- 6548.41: 33.57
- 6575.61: 27.59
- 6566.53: 47.54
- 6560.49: 47.73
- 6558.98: 44.48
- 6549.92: 31.96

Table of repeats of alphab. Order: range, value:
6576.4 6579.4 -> 28.64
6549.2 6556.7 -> 27.89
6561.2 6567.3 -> 46.69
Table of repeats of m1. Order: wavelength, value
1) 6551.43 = 28.16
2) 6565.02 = 46.69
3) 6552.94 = 29.52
